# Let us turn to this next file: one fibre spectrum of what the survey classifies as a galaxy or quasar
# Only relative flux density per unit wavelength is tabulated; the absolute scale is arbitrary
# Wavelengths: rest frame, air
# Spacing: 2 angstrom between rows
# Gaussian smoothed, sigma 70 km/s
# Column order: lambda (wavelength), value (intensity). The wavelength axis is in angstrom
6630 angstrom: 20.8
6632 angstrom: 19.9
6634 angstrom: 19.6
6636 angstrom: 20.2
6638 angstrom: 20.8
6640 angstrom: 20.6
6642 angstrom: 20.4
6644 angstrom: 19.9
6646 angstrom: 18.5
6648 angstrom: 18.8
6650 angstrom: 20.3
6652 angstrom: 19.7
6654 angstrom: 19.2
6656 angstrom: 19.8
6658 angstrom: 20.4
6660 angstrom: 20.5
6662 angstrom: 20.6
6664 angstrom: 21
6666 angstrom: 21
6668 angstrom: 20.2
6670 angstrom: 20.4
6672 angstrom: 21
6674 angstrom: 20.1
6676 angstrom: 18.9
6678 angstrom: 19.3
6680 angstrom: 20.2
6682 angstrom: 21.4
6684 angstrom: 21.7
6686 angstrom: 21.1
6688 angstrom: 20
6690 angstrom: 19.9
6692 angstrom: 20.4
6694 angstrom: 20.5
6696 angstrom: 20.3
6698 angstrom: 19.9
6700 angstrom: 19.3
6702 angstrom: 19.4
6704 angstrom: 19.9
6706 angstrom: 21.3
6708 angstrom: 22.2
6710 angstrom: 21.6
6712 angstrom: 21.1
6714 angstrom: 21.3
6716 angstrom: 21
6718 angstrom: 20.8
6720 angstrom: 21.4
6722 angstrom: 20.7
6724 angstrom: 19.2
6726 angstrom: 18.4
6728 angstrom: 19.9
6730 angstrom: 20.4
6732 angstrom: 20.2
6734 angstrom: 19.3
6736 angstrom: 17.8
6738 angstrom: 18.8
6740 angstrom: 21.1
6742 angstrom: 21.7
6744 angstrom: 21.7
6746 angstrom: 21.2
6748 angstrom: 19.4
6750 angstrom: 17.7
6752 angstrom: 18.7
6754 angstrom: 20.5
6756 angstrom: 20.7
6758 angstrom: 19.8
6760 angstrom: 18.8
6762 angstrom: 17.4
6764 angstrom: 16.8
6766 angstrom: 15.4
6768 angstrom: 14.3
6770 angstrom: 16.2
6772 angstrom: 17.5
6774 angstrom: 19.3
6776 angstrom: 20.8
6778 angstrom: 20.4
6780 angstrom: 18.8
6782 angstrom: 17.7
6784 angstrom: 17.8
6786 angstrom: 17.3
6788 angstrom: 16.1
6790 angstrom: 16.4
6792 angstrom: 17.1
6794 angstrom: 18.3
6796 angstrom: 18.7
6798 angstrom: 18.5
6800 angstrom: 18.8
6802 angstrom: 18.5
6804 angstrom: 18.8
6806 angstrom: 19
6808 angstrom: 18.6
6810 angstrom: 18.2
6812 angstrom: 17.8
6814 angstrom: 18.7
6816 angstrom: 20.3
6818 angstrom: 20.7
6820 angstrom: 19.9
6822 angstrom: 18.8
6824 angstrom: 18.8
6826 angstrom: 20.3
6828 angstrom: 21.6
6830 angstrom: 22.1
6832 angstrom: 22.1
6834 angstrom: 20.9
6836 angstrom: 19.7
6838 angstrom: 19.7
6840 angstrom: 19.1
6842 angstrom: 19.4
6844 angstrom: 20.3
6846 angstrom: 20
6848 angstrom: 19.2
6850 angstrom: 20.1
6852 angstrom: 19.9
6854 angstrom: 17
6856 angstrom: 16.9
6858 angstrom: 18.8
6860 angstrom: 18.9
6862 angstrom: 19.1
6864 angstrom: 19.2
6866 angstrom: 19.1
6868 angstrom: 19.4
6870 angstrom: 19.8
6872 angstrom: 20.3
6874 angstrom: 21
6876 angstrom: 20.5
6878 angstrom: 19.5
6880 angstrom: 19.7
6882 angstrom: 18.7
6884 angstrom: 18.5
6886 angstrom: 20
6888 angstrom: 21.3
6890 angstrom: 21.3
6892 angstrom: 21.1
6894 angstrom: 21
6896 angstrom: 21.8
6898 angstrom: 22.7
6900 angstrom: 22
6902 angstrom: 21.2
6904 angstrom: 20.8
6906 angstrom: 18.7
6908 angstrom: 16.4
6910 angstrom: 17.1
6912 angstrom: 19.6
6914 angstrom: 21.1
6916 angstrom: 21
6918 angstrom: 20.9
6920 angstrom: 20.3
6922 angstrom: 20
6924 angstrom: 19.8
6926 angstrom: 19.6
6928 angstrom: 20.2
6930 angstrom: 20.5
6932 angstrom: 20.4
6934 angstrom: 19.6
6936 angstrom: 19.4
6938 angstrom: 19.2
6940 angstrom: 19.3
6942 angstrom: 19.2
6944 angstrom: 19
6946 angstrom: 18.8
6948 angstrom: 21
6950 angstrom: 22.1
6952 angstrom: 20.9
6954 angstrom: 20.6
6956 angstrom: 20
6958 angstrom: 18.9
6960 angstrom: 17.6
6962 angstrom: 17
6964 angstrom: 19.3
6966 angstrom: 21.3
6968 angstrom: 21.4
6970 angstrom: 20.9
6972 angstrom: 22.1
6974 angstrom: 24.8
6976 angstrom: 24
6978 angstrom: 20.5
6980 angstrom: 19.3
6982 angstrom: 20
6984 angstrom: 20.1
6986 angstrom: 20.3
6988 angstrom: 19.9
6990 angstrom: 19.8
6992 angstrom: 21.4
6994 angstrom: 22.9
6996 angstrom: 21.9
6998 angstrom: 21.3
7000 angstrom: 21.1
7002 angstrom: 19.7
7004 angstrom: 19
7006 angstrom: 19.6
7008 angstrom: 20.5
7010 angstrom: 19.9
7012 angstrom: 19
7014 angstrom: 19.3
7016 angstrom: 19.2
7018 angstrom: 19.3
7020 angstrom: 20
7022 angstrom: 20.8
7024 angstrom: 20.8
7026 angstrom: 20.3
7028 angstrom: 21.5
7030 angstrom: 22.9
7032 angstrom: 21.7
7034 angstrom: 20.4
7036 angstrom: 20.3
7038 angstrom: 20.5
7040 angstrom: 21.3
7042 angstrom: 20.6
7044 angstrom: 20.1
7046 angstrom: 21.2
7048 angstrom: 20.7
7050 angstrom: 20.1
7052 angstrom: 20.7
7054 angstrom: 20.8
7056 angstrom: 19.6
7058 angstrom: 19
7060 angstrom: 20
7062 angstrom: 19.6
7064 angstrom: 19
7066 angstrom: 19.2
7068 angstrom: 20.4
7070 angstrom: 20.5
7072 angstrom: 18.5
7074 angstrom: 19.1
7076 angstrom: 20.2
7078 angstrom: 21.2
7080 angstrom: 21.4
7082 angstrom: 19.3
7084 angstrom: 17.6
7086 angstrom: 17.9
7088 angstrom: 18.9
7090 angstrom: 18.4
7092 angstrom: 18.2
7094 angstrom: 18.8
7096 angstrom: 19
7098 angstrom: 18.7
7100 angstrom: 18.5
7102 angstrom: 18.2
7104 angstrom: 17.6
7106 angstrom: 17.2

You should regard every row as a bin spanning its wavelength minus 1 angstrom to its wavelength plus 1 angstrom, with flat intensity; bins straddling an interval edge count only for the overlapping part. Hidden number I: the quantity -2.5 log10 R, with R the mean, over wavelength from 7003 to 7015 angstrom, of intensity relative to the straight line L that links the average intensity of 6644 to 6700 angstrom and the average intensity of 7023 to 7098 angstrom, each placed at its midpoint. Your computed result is 0.02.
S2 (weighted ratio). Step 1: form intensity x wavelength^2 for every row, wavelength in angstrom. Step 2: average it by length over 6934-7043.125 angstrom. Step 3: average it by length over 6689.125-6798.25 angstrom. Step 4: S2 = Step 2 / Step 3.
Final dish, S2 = 1.14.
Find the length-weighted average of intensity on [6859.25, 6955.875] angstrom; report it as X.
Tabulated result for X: 20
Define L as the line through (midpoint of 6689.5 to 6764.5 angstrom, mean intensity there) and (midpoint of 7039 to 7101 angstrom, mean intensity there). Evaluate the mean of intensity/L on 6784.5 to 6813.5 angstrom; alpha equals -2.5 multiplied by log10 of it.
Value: 0.11 mag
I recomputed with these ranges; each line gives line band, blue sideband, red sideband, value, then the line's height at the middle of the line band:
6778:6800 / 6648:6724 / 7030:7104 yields 0.14 mag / 20.2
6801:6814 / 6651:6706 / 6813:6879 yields 0.08 mag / 19.8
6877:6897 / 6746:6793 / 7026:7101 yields -0.08 mag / 18.8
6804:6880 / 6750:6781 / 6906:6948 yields -0.04 mag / 18.9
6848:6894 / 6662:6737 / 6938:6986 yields 0.04 mag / 20.3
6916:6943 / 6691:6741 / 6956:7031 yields 0.03 mag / 20.4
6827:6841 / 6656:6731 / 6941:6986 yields -0.02 mag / 20.4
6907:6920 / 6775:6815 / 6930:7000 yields 0.02 mag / 19.8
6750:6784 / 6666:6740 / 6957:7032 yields 0.11 mag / 20.3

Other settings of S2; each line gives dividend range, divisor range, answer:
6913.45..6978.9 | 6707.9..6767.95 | 1.10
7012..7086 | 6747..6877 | 1.14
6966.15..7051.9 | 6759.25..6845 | 1.17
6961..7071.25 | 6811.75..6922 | 1.07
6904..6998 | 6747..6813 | 1.17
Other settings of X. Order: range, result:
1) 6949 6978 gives 20.8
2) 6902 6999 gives 20.2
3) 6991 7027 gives 20.3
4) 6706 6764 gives 20.1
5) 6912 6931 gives 20.3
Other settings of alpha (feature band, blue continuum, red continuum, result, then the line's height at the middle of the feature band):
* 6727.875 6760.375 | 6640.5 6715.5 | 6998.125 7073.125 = 0.02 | 20.3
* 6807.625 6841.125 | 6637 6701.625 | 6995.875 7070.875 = 0.02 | 20.2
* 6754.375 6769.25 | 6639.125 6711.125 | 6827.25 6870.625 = 0.13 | 20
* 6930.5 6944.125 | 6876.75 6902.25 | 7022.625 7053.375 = 0.07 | 20.7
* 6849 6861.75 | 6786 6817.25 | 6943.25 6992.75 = 0.02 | 19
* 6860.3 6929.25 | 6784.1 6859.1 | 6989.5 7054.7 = -0.02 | 19.6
